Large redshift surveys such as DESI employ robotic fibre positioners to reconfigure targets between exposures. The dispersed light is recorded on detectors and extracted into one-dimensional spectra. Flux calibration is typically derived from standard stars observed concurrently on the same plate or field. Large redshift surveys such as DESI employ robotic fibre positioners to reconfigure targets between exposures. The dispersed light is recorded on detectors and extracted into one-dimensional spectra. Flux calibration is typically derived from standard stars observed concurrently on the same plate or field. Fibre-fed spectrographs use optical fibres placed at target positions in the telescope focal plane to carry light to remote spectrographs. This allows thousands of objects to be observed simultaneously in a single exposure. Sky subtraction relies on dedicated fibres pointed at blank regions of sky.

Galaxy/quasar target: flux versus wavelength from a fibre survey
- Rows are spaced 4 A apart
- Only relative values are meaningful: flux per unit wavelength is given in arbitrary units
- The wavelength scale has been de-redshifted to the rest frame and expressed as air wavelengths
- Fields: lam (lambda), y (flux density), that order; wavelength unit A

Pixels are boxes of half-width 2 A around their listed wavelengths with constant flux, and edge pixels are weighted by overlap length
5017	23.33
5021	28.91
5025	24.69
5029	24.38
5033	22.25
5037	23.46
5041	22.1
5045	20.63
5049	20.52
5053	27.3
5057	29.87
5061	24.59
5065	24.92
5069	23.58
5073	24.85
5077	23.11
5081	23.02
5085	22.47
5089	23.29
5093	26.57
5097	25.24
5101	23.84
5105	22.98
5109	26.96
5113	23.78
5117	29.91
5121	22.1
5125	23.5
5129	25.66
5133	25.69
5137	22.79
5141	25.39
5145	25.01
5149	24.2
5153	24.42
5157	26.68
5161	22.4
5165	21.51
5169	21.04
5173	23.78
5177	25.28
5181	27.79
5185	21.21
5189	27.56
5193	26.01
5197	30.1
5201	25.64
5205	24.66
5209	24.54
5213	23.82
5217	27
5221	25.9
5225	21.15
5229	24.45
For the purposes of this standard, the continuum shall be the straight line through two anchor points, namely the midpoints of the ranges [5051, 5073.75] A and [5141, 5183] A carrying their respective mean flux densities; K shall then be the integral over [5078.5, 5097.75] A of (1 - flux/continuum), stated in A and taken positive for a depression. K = 1.1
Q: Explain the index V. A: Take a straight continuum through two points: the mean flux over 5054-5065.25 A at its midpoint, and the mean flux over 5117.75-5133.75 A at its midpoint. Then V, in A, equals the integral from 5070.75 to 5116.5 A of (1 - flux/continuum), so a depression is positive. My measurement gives 2.2 A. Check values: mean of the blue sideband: 26.8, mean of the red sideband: 24.6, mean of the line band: 24.4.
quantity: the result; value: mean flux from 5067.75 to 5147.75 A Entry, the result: 24.5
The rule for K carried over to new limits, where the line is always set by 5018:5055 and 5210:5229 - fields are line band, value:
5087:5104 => -0.4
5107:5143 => -1.4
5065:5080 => 0.0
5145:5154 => -0.1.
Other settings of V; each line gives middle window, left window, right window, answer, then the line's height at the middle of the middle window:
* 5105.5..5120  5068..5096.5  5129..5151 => -1.1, 24.3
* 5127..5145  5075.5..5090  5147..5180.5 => -1.0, 23.5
